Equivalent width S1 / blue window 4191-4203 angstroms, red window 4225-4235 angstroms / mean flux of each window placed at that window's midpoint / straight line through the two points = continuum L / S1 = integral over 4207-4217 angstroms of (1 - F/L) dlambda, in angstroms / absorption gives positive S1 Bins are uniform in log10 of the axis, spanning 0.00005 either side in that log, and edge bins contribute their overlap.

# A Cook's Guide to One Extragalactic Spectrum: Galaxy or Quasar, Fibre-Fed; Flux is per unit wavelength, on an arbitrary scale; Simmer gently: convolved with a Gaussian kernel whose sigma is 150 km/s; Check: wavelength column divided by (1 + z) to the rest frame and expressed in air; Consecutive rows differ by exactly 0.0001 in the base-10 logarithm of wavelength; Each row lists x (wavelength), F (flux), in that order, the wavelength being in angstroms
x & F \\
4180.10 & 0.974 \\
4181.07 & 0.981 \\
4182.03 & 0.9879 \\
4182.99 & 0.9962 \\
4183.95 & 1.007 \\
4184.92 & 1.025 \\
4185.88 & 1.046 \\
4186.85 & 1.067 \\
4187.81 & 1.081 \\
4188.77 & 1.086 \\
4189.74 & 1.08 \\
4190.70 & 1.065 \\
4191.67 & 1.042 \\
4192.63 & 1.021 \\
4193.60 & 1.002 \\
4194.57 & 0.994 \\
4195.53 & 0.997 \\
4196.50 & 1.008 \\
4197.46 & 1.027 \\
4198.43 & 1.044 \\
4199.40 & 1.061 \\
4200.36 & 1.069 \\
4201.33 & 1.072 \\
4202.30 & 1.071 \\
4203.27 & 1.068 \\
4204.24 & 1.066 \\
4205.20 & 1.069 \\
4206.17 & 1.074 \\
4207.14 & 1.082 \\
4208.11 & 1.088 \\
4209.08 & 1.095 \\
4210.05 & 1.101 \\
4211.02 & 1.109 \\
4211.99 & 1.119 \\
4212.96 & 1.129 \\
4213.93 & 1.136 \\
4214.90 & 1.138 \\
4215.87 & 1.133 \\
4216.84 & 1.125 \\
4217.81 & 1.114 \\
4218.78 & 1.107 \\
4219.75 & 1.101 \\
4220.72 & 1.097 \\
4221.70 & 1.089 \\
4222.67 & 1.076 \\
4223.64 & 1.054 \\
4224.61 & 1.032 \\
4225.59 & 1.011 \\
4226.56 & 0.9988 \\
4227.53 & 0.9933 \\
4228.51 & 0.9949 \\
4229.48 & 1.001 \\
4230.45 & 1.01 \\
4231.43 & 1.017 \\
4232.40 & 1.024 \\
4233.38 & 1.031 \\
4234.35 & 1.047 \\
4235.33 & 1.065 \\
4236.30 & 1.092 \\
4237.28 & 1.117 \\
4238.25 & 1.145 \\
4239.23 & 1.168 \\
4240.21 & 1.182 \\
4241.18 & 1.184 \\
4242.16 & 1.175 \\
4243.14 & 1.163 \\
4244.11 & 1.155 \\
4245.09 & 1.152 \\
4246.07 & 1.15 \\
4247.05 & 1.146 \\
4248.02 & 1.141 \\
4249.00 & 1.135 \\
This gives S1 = -0.9 angstroms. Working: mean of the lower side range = 1.03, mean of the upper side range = 1.01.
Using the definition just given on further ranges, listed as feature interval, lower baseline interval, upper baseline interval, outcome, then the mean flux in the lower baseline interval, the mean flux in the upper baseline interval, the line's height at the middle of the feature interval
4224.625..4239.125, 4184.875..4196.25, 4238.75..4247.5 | 1.2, 1.04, 1.16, 1.14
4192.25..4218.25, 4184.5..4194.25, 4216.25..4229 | -0.5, 1.05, 1.06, 1.06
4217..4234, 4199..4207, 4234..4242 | 0.9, 1.07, 1.13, 1.11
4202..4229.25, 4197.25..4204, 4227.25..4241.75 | -0.4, 1.06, 1.07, 1.07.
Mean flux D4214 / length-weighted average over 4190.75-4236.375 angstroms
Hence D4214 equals 1.06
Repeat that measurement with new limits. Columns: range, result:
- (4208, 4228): 1.09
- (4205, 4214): 1.1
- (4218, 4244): 1.08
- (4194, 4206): 1.05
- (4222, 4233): 1.02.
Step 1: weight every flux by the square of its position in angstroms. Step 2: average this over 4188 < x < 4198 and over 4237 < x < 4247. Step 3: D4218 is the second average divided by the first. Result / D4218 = 1.1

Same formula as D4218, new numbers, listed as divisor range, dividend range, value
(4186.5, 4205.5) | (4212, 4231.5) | 1.03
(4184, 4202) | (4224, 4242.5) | 1.04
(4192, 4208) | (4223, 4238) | 1.00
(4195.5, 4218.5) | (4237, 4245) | 1.09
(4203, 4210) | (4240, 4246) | 1.10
